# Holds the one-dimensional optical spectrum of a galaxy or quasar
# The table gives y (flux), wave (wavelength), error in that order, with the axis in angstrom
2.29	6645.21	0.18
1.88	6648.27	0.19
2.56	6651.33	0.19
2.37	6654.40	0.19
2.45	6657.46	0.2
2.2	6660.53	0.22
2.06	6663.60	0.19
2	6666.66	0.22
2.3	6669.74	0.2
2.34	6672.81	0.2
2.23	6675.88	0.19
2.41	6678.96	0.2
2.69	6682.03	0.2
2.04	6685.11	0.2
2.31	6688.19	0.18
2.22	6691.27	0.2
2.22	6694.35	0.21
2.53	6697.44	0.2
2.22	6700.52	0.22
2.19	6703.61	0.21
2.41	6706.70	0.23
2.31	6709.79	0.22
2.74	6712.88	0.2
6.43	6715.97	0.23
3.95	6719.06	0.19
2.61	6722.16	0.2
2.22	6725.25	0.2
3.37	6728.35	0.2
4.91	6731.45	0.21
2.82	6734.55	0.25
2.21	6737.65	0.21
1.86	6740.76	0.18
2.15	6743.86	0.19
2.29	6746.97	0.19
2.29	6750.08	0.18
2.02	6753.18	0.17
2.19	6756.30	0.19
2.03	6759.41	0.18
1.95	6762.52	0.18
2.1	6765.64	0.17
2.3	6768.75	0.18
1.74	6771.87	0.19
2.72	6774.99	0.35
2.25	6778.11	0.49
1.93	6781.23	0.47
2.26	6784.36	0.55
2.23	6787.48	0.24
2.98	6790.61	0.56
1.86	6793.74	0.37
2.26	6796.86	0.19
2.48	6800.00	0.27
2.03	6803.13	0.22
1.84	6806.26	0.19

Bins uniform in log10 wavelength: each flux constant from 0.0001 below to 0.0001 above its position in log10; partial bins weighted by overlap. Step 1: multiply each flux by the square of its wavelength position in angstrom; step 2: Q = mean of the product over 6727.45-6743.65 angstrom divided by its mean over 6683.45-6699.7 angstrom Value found 1.32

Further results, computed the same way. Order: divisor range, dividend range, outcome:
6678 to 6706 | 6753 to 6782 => 0.94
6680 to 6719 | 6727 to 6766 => 0.92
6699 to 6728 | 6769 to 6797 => 0.76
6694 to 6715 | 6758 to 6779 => 0.88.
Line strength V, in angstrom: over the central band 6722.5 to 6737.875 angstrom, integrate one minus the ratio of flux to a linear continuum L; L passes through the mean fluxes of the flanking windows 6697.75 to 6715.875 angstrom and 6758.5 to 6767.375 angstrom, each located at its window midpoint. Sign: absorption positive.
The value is -4.6 angstrom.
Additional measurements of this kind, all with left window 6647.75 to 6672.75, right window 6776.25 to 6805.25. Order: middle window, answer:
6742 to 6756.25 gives 0.4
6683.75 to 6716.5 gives -4.8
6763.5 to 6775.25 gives 0.5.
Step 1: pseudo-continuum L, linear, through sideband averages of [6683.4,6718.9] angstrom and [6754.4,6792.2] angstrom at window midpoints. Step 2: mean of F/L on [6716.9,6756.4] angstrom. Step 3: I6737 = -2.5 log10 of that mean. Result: -0.11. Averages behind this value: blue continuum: 2.74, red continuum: 2.22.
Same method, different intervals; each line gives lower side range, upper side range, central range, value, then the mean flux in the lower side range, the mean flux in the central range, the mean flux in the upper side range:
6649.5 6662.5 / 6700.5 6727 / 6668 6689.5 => 0.14 mag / 2.37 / 2.33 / 3.06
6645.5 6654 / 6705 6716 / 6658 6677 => 0.13 mag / 2.25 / 2.2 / 3.05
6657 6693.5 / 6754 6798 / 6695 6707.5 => -0.04 mag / 2.26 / 2.32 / 2.2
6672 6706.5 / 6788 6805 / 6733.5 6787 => 0.06 mag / 2.31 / 2.18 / 2.31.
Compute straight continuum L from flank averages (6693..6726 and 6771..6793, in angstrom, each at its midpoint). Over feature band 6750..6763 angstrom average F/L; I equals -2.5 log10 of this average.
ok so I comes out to 0.20 mag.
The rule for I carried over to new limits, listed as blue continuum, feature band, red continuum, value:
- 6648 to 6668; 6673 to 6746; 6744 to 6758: -0.23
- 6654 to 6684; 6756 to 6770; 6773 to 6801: 0.10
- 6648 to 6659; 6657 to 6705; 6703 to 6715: 0.10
